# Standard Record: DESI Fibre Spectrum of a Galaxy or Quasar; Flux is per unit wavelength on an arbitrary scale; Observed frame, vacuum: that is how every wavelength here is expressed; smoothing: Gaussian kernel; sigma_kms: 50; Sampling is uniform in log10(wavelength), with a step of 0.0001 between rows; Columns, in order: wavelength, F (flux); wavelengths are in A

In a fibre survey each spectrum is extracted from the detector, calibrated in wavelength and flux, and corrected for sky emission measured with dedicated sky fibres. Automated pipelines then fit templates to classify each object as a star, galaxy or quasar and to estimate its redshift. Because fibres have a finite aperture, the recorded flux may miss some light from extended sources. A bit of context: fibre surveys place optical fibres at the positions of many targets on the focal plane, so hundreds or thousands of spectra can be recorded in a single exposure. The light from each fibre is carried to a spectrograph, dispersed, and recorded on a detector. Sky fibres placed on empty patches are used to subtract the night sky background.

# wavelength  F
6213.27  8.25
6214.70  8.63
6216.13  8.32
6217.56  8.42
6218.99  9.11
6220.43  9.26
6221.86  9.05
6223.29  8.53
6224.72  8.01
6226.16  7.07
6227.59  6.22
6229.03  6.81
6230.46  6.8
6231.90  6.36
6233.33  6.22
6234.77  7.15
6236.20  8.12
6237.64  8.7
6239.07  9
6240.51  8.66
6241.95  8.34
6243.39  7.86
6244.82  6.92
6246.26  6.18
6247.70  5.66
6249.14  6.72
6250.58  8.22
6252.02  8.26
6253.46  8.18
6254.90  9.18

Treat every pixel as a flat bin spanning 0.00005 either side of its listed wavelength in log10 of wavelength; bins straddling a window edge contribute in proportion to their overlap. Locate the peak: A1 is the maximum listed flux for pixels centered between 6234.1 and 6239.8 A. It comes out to 9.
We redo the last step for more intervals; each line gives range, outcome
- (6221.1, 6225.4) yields 9.05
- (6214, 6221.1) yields 9.26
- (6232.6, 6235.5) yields 7.15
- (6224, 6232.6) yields 8.01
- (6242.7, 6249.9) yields 7.86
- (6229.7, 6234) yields 6.8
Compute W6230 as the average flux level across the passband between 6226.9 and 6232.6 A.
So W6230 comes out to 6.54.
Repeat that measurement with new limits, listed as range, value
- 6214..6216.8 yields 8.48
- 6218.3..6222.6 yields 9.13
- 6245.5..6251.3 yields 6.69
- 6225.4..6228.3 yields 6.66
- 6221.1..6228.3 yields 7.79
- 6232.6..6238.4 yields 7.57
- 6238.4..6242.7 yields 8.64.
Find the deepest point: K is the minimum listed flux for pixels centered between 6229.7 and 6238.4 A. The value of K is 6.22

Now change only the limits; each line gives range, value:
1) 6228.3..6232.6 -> 6.36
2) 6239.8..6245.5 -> 6.92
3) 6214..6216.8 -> 8.32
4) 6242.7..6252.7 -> 5.66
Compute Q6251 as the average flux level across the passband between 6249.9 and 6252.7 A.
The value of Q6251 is 8.24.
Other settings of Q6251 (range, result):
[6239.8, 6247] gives 7.58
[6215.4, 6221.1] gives 8.77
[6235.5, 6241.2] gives 8.62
